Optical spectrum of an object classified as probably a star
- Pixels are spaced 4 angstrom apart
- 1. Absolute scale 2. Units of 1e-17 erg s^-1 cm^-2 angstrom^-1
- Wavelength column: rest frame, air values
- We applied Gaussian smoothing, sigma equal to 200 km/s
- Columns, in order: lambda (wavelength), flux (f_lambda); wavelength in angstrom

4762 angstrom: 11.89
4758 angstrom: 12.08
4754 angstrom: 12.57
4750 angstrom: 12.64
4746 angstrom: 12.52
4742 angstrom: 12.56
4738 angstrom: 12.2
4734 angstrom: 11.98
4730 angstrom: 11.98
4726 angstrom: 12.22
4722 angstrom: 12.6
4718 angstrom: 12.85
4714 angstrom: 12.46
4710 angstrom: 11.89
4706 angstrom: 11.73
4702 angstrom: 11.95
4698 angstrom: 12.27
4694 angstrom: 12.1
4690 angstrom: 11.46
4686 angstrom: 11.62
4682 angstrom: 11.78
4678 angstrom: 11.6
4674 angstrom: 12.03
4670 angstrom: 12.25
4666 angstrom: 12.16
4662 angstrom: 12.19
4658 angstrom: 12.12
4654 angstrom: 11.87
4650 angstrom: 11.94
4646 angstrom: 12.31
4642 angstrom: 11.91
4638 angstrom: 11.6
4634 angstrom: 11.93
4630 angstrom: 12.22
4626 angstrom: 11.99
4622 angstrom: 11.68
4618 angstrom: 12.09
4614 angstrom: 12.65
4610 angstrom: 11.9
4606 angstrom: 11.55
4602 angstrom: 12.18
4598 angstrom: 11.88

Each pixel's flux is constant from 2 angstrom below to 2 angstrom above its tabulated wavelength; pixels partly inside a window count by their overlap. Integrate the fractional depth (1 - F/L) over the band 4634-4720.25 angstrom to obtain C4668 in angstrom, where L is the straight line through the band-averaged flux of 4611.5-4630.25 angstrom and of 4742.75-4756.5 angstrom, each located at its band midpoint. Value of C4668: 2.1 angstrom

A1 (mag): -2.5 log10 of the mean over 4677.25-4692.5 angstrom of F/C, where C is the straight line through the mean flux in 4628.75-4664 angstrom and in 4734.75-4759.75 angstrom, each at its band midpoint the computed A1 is 0.05 mag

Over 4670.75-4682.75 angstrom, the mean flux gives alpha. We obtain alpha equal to 11.9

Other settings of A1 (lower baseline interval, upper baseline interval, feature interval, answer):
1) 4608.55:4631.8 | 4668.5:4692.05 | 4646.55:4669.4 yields -0.017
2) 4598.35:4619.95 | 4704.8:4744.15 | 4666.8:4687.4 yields 0.027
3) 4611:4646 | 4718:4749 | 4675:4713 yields 0.034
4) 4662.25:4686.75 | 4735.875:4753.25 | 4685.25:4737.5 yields 0.011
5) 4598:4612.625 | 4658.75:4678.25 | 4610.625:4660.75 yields -0.003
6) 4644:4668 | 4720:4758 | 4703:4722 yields 0.001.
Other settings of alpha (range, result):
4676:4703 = 11.8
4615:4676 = 12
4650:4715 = 12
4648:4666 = 12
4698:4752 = 12.3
